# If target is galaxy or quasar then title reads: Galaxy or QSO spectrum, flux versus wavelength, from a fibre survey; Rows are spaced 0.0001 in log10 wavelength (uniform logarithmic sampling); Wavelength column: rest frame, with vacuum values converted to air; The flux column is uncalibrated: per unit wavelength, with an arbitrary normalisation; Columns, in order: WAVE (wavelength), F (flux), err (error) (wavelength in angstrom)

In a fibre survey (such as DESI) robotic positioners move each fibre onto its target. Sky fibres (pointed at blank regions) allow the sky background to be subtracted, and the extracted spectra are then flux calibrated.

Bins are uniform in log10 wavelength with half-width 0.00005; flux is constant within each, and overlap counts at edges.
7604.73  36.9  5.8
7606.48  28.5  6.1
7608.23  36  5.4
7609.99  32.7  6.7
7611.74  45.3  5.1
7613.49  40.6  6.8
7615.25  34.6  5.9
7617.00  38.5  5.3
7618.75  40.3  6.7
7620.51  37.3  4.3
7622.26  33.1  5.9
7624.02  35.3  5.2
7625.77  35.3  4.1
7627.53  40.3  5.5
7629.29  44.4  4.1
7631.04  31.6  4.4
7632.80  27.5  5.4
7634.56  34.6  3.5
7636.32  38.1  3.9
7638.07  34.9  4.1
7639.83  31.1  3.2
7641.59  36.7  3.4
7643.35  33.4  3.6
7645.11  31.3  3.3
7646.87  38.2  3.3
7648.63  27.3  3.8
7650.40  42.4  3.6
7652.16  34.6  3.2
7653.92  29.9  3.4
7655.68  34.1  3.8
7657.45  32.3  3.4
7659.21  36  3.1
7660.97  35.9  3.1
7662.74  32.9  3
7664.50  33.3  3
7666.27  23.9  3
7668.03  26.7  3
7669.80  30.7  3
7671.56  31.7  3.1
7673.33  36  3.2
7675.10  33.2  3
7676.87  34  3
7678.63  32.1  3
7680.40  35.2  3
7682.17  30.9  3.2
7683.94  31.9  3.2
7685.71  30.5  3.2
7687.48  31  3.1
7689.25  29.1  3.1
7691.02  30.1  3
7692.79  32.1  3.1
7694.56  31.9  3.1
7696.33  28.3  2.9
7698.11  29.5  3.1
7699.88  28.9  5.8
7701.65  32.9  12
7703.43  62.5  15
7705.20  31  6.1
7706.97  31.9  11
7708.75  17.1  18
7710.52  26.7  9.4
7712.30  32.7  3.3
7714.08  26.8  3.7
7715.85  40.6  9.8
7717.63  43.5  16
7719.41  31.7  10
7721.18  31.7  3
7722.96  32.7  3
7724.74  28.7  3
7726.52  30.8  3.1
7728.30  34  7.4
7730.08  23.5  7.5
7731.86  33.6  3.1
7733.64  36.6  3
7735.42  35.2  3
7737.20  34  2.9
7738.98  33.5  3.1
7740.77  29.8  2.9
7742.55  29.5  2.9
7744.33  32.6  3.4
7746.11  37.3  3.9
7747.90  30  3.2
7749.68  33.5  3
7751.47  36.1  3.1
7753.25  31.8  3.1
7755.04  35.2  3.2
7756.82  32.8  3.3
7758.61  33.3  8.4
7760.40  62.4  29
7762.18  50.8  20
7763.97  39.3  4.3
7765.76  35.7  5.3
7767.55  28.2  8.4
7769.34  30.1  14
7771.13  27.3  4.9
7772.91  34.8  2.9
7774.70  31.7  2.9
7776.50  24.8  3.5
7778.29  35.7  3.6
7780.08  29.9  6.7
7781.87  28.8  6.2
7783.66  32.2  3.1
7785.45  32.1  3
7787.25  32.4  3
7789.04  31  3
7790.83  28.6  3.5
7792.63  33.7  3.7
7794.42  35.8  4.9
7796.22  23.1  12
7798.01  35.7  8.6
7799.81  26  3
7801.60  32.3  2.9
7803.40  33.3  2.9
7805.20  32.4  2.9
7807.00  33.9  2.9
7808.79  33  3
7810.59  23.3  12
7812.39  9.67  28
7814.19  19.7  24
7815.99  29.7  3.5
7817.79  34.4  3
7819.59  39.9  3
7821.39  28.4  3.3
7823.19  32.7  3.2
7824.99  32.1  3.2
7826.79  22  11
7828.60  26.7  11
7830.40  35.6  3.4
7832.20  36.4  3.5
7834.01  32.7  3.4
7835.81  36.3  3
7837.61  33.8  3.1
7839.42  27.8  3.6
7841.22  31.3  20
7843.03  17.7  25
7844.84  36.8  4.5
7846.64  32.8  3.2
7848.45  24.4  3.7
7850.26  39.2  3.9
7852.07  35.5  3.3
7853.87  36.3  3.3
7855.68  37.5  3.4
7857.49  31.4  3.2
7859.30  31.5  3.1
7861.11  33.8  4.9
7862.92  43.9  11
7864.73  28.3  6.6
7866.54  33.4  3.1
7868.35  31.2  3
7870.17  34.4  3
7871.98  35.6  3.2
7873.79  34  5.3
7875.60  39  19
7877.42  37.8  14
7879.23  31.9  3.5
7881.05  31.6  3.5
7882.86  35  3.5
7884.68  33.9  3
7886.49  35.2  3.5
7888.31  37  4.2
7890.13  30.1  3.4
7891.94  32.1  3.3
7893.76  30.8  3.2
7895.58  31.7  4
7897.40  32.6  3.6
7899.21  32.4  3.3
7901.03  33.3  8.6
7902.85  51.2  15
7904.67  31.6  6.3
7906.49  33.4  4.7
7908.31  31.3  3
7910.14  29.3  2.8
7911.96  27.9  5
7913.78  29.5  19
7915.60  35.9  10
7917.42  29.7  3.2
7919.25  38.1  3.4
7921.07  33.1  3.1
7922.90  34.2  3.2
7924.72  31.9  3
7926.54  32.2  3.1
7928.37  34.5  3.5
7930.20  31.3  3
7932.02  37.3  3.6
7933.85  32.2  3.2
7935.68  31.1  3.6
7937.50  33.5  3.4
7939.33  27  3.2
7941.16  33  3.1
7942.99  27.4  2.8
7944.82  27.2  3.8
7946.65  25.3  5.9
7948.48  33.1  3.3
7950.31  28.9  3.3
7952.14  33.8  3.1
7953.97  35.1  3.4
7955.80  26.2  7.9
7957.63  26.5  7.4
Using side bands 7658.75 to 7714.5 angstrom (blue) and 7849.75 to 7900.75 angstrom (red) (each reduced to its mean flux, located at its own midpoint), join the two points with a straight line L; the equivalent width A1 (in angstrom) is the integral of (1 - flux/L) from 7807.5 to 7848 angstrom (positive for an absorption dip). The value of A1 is 4.7 angstrom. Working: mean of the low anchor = 31.8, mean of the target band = 29.7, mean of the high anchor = 34.1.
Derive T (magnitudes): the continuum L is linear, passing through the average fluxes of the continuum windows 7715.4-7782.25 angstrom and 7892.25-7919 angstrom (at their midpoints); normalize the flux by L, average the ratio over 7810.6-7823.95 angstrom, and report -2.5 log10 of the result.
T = 0.219 mag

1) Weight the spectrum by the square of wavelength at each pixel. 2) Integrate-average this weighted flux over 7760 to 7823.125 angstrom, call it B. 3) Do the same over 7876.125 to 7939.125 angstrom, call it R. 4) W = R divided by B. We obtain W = 1.08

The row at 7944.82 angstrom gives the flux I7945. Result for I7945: 27.2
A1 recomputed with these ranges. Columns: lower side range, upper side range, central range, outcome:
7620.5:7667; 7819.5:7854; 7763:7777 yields 0.3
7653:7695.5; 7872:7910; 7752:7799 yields -1.1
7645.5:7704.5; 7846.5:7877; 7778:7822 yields 4.9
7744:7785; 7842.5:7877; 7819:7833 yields 1.0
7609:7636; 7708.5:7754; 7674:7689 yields 0.9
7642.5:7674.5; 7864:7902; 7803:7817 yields 2.8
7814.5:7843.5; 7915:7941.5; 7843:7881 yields -2.7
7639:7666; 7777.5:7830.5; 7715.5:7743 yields -1.0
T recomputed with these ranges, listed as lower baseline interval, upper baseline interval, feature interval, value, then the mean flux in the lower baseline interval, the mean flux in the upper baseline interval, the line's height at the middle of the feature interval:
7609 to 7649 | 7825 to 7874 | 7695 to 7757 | 0.053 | 35.9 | 32.6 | 34.4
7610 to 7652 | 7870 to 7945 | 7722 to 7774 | 0.019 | 36.1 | 33.2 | 34.9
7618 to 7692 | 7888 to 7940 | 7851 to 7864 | -0.081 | 33.5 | 33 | 33.1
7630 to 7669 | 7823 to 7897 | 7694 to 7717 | 0.018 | 33.1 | 33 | 33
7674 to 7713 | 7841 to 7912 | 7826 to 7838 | 0.041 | 32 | 33.5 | 33.2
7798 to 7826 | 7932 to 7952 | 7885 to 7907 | -0.143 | 29.6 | 30.4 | 30.1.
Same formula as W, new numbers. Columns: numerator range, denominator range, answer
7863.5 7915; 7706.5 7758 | 1.08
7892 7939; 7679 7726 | 1.08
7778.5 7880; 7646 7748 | 1.01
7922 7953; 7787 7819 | 1.11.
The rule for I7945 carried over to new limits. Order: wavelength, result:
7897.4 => 32.6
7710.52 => 26.7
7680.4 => 35.2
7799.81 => 26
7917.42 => 29.7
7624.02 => 35.3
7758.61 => 33.3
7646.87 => 38.2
